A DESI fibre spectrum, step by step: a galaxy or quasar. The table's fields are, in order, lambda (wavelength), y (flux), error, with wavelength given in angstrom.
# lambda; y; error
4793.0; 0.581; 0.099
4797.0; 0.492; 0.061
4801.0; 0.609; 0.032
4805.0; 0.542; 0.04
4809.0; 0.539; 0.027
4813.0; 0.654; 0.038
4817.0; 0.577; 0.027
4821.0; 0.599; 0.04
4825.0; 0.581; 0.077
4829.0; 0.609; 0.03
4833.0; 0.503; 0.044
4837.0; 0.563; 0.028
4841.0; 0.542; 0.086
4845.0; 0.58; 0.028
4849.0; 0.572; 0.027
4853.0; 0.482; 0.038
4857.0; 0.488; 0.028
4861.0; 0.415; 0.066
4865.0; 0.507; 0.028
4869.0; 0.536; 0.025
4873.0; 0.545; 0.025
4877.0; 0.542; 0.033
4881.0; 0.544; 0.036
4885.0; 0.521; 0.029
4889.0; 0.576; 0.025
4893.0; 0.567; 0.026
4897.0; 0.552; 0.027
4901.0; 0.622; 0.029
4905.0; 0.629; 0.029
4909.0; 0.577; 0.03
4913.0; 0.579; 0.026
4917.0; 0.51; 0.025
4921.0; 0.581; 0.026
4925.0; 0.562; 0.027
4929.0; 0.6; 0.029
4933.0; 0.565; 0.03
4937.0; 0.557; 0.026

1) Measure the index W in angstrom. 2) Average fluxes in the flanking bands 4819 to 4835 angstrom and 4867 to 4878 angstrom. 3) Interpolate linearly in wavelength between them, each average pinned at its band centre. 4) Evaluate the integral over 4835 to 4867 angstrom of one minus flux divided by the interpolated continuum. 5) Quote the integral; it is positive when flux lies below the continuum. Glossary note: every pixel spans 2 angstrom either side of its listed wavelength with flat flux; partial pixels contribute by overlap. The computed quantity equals 2.2 angstrom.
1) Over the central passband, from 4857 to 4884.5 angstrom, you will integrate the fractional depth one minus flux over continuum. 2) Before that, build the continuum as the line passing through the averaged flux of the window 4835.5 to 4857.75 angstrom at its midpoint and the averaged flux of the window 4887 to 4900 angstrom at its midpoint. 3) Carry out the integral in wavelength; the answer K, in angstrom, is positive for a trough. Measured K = 2.09 angstrom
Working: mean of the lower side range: 0.54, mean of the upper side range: 0.569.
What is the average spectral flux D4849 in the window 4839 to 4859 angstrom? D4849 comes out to 0.533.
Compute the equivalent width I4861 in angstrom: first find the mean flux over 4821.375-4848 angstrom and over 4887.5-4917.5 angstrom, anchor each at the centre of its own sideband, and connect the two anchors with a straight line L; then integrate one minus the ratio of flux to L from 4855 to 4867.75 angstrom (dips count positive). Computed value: 2.2 angstrom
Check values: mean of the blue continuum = 0.566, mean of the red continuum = 0.58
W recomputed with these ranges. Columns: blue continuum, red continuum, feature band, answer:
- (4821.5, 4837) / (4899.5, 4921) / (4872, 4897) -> 1.21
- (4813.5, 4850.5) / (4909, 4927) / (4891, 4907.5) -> -0.85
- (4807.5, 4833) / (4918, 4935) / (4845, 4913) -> 4.09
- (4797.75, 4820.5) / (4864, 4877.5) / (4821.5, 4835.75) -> -0.06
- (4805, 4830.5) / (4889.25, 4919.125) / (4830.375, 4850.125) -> 1.10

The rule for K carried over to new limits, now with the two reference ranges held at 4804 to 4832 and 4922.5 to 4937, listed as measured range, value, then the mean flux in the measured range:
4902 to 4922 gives -0.1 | 0.577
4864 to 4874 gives 0.9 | 0.53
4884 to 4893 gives 0.3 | 0.556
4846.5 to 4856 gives 0.9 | 0.526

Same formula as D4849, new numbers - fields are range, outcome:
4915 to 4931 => 0.563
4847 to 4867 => 0.493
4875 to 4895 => 0.55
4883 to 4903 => 0.568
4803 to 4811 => 0.54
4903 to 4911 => 0.603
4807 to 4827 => 0.59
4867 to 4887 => 0.538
